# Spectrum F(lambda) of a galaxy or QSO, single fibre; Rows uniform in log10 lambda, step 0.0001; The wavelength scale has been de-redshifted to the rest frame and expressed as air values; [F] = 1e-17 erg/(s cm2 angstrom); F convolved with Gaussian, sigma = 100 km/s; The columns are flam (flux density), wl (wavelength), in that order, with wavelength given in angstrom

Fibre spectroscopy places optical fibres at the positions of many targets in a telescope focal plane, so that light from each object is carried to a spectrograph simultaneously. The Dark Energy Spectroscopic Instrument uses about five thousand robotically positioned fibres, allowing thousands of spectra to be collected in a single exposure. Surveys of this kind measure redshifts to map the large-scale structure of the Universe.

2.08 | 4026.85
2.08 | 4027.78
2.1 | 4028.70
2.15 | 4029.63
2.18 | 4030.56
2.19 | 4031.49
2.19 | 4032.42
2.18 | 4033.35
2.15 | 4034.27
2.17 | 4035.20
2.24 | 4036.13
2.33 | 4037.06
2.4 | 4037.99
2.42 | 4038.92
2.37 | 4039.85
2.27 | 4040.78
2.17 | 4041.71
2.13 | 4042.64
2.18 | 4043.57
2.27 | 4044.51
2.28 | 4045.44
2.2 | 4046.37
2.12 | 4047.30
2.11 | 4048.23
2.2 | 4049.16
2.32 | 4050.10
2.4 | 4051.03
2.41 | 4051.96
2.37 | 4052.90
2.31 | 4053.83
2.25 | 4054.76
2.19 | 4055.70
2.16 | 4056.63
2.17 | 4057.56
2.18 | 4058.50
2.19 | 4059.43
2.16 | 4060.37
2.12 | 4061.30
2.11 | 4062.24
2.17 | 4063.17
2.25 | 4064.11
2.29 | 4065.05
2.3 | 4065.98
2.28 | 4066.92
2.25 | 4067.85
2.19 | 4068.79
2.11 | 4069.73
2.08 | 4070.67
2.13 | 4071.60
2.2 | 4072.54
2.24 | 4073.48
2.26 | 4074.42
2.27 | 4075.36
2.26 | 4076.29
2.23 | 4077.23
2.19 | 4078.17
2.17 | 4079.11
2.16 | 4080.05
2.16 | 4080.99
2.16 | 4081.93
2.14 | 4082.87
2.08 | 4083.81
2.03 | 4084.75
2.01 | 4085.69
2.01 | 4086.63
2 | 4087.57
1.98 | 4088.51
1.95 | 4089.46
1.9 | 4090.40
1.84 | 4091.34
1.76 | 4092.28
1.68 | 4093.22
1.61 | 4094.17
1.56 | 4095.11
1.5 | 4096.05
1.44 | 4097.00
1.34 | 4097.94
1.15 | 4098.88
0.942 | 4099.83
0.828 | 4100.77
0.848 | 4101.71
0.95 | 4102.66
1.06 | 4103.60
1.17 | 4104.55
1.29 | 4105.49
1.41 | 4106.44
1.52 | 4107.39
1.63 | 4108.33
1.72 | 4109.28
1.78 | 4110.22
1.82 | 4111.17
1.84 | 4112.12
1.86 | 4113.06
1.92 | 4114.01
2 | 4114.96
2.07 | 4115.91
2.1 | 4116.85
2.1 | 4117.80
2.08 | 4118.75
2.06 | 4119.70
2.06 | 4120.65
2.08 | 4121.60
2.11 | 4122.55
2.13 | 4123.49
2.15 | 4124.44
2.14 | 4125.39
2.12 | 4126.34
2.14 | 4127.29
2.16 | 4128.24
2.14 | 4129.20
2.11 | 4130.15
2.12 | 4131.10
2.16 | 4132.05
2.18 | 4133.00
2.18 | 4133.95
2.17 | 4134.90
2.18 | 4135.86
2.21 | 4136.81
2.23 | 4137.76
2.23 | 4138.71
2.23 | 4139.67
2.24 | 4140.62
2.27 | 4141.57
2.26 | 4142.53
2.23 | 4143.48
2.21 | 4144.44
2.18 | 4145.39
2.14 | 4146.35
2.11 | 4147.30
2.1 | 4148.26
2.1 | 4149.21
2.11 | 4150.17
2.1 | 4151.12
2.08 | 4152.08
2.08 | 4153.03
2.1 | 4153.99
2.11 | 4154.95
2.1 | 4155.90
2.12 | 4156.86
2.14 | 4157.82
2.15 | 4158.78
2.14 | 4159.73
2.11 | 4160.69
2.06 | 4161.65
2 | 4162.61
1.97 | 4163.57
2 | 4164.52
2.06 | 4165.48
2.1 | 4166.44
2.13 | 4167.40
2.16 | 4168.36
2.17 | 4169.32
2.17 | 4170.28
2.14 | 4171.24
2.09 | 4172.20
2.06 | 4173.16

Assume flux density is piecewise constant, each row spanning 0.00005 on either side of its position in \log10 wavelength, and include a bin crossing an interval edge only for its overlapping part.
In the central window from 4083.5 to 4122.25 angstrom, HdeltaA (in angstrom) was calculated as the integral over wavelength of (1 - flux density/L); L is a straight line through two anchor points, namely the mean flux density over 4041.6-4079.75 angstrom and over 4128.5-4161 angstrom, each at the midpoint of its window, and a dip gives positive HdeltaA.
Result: 8.9 angstrom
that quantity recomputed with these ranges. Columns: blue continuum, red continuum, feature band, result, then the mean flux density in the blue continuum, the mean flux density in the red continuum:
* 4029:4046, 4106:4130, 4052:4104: 3.85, 2.23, 1.97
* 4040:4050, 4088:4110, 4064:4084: -4.56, 2.2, 1.44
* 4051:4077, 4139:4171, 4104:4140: 2.90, 2.22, 2.13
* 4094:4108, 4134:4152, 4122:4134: -1.95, 1.24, 2.18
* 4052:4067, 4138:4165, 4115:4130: 0.38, 2.22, 2.13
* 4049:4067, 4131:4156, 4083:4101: 4.30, 2.24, 2.17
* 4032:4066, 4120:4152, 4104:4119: 2.88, 2.24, 2.16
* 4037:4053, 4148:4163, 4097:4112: 5.95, 2.27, 2.1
